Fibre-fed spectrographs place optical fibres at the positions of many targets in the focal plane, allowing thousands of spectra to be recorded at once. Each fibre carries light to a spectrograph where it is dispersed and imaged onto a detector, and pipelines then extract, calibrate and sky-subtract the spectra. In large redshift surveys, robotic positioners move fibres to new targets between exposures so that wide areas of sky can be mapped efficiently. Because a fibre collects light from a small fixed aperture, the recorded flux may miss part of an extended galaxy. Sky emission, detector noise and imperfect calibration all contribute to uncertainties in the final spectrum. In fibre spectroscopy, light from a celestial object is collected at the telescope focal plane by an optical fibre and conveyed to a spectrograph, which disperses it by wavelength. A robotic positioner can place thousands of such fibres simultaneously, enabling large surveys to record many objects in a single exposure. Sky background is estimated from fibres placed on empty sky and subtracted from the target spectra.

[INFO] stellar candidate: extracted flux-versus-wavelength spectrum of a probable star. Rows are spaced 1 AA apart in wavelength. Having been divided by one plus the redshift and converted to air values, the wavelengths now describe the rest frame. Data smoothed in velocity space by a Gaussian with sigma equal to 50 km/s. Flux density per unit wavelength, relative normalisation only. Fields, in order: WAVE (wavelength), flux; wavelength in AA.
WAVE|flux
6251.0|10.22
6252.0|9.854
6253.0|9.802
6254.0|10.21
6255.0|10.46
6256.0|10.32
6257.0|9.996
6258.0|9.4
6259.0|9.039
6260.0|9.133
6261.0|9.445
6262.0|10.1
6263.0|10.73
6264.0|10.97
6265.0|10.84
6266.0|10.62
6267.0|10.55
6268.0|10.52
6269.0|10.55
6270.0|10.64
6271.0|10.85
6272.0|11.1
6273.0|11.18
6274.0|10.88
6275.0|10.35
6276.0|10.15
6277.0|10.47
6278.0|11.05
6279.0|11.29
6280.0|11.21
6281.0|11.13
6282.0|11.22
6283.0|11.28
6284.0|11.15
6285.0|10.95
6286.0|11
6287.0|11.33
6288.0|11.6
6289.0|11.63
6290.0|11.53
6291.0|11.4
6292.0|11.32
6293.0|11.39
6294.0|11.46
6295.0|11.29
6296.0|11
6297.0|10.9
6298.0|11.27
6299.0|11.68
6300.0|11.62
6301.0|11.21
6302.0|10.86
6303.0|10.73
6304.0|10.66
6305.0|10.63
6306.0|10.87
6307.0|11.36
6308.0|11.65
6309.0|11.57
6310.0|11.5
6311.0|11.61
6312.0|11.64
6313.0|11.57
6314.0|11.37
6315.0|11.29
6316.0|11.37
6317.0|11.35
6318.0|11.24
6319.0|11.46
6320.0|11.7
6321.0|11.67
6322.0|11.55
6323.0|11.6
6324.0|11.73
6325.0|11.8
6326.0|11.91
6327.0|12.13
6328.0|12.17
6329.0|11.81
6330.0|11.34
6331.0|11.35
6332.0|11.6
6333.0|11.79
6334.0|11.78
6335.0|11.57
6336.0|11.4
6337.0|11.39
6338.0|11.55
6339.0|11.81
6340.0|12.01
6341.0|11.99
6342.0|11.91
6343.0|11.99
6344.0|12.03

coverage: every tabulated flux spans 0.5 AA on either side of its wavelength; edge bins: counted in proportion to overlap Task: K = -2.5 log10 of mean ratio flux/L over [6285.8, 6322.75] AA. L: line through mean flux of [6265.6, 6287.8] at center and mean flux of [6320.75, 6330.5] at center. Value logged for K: 0.00 mag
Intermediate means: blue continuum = 10.9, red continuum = 11.8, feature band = 11.3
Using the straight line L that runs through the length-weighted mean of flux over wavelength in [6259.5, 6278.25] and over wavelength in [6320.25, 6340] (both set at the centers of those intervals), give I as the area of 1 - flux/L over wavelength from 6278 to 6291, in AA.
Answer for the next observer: -0.5 AA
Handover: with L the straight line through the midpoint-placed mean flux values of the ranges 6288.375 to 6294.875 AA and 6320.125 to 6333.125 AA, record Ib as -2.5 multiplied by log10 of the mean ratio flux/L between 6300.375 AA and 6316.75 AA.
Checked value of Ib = 0.03 mag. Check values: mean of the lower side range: 11.4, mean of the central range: 11.2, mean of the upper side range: 11.7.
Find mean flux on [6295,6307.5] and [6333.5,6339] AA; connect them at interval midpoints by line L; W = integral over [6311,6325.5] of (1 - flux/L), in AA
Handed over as -0.28 AA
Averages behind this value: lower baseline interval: 11.1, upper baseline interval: 11.6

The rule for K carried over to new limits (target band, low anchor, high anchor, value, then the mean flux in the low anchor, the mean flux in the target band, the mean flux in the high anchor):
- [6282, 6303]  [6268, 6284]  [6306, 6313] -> -0.01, 10.9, 11.3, 11.5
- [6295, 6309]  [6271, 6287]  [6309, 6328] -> 0.02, 11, 11.1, 11.6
